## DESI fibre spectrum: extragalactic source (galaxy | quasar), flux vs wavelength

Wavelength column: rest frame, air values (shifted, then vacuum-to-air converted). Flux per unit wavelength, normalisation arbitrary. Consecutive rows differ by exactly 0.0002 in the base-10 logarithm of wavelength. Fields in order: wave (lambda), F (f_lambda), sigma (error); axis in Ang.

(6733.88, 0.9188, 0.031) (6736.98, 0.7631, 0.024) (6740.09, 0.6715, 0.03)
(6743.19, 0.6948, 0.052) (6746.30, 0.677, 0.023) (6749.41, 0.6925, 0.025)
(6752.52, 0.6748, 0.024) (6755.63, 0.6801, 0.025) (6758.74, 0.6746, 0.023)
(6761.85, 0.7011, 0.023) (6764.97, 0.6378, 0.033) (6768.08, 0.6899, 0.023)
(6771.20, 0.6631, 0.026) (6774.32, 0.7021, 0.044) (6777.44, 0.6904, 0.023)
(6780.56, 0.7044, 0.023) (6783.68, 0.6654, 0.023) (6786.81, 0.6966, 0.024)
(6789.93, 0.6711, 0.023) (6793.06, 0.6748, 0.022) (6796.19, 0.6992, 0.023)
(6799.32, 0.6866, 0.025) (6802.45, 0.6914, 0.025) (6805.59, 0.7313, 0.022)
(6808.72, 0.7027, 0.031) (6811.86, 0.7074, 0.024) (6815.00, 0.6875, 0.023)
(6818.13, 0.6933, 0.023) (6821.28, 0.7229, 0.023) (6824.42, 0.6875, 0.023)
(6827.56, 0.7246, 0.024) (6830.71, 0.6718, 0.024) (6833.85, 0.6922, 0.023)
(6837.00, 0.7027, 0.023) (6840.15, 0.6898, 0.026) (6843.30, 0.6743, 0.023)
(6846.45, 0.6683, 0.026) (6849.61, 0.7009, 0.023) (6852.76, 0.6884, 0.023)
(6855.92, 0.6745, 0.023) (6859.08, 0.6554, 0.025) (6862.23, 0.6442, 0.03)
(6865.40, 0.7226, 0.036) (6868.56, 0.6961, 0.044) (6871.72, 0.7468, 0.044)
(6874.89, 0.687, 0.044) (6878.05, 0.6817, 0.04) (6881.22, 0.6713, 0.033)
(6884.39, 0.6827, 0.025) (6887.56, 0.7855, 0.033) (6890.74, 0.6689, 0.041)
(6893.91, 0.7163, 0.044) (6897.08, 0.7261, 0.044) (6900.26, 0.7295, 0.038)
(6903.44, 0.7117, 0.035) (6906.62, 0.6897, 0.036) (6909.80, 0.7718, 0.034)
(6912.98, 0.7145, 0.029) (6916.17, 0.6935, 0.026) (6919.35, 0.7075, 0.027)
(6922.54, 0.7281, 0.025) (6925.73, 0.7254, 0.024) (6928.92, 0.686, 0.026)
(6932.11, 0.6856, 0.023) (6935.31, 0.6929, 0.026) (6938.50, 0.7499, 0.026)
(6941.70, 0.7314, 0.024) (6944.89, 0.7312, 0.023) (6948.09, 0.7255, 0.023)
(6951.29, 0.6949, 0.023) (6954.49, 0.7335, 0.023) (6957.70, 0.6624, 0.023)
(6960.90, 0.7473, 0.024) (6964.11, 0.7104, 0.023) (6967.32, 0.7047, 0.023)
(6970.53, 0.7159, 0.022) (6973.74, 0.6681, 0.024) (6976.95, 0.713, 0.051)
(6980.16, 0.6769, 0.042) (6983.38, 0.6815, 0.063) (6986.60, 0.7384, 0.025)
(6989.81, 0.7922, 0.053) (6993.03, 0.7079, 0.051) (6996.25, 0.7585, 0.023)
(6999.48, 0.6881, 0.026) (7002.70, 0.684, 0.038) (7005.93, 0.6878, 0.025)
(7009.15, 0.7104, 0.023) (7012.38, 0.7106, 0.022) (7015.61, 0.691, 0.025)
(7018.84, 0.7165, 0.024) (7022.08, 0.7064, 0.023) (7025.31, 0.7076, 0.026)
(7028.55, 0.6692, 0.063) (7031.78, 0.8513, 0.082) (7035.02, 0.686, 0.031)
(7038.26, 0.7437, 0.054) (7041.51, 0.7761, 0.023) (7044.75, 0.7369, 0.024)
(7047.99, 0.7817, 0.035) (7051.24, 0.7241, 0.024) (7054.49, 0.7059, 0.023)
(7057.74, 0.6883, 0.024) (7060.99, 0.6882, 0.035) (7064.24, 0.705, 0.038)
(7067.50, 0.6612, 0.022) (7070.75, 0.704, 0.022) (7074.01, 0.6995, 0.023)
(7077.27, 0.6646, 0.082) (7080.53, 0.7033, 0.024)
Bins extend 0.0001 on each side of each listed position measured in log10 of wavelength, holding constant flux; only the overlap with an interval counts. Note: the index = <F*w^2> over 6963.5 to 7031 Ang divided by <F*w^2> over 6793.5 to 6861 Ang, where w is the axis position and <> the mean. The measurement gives 1.07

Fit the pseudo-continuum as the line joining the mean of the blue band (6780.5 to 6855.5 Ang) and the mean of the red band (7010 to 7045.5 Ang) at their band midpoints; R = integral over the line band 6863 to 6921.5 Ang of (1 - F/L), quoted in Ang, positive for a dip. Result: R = -0.5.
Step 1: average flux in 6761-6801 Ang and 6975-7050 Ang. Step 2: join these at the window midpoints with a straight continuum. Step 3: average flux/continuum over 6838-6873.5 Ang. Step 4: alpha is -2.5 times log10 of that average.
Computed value 0.01 mag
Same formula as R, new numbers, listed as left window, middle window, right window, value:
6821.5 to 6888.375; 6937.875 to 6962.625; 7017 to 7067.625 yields -0.45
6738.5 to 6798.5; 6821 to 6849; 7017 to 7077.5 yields -0.04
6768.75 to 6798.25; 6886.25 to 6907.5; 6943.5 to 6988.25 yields -0.59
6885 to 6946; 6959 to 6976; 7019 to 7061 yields 0.32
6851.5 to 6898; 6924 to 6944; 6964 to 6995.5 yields -0.21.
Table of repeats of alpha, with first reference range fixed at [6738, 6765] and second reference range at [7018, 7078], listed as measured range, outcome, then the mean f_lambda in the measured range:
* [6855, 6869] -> 0.03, 0.677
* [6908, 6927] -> -0.03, 0.723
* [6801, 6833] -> -0.02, 0.702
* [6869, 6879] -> -0.01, 0.706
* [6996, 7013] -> 0.02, 0.702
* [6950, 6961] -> 0.00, 0.705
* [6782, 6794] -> 0.01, 0.677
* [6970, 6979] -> 0.02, 0.696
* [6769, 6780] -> 0.00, 0.687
